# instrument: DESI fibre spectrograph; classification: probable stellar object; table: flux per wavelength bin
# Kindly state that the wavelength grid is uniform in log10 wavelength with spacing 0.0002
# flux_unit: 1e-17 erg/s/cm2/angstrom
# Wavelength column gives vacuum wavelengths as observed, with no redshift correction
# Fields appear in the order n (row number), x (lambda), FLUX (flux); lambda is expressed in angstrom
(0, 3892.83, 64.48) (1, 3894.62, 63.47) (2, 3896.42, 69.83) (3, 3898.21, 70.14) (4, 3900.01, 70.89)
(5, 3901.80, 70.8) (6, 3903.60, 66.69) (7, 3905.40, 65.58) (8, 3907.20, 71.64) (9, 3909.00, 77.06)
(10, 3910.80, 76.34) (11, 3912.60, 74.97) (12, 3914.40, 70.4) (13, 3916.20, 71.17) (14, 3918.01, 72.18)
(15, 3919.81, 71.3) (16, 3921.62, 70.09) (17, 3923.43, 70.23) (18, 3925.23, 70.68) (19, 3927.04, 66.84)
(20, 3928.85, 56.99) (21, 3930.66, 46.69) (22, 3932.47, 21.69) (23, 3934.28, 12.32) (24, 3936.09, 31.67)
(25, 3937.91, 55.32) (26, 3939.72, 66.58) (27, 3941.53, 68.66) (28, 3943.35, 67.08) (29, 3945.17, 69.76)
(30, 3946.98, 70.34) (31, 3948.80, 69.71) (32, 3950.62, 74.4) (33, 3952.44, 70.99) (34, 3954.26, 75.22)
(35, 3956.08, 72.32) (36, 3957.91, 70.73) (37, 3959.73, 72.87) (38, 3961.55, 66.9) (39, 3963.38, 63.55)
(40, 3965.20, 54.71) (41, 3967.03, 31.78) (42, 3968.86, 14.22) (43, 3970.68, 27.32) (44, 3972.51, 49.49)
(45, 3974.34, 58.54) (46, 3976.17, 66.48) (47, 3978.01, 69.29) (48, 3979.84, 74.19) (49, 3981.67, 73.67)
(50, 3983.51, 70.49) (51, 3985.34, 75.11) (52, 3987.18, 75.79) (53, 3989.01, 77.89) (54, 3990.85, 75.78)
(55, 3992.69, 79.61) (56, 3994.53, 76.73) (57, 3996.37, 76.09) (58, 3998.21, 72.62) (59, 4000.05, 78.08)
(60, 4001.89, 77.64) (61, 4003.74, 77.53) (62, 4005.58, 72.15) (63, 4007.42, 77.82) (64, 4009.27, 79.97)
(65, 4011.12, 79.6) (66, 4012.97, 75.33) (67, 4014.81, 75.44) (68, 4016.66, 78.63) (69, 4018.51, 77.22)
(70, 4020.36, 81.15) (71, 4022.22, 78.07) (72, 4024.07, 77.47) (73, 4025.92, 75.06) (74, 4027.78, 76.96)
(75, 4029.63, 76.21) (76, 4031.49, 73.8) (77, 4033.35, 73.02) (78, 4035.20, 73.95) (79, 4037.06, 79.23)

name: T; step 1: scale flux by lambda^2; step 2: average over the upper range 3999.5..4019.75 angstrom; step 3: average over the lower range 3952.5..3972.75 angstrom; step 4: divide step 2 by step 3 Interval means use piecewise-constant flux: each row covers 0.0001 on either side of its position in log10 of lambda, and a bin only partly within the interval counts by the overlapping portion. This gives 1.43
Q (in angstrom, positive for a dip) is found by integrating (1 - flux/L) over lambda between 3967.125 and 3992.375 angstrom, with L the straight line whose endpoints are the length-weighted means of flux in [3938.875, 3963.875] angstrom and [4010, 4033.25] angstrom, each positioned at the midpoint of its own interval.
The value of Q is 3.94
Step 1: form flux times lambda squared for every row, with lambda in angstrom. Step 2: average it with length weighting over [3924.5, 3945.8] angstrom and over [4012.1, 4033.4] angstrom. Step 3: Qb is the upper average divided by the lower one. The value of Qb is 1.53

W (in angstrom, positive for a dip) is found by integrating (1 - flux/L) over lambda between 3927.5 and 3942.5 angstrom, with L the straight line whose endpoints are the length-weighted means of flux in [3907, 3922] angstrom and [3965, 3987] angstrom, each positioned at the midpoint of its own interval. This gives 4.8 angstrom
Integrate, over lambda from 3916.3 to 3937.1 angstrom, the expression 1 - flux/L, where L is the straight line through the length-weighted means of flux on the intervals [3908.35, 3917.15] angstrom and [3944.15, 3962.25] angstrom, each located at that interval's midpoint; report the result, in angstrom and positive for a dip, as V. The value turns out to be 5.3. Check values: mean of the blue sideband 73.9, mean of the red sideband 71.4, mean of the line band 54.3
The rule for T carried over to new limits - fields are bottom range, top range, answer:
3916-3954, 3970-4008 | 1.20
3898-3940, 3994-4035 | 1.29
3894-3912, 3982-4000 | 1.12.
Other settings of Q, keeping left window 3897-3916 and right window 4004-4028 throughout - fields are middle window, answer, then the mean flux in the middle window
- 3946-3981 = 6.42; 60.8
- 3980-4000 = 0.13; 75.5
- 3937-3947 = 1.01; 66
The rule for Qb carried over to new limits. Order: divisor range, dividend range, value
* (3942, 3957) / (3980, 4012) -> 1.10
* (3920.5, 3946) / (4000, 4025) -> 1.46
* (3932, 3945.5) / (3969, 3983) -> 1.19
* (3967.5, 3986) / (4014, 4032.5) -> 1.38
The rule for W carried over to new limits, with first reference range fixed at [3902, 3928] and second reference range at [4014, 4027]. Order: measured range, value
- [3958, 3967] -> 1.47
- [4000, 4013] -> -0.11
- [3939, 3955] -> 0.60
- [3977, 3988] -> 0.32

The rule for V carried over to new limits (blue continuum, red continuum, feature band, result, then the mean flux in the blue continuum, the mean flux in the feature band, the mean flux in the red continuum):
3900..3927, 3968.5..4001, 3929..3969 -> 6.7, 71.2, 57.5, 67.1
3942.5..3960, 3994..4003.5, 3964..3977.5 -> 5.3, 71.3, 44.4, 76.3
